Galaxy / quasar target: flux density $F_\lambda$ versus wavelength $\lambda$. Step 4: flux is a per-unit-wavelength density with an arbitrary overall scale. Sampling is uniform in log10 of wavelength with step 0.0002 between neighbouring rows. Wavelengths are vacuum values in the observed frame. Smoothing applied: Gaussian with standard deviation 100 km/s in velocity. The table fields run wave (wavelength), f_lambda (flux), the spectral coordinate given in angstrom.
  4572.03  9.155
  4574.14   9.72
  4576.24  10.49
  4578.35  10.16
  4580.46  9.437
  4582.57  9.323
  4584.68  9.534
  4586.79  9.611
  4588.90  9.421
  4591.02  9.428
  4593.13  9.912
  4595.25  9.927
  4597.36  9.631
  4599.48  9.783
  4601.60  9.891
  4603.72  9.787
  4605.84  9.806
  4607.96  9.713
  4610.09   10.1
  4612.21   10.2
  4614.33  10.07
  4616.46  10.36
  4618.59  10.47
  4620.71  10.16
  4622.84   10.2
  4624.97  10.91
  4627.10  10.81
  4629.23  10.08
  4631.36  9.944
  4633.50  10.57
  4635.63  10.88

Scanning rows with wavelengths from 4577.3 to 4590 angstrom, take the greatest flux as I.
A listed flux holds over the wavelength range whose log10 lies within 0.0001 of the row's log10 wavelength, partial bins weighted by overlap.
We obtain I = 10.16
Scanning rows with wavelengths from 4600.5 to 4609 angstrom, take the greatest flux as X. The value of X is 9.891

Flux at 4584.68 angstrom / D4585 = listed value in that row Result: 9.534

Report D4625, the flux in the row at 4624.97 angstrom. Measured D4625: 10.91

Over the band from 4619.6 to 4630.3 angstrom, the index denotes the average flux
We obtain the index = 10.4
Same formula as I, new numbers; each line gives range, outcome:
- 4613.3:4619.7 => 10.47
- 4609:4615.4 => 10.2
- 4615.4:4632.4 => 10.91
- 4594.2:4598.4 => 9.927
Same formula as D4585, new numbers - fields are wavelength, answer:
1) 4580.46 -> 9.437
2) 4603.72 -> 9.787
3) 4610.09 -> 10.1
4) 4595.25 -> 9.927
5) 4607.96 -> 9.713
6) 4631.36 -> 9.944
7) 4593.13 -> 9.912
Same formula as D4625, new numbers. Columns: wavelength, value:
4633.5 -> 10.57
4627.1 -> 10.81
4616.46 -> 10.36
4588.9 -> 9.421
